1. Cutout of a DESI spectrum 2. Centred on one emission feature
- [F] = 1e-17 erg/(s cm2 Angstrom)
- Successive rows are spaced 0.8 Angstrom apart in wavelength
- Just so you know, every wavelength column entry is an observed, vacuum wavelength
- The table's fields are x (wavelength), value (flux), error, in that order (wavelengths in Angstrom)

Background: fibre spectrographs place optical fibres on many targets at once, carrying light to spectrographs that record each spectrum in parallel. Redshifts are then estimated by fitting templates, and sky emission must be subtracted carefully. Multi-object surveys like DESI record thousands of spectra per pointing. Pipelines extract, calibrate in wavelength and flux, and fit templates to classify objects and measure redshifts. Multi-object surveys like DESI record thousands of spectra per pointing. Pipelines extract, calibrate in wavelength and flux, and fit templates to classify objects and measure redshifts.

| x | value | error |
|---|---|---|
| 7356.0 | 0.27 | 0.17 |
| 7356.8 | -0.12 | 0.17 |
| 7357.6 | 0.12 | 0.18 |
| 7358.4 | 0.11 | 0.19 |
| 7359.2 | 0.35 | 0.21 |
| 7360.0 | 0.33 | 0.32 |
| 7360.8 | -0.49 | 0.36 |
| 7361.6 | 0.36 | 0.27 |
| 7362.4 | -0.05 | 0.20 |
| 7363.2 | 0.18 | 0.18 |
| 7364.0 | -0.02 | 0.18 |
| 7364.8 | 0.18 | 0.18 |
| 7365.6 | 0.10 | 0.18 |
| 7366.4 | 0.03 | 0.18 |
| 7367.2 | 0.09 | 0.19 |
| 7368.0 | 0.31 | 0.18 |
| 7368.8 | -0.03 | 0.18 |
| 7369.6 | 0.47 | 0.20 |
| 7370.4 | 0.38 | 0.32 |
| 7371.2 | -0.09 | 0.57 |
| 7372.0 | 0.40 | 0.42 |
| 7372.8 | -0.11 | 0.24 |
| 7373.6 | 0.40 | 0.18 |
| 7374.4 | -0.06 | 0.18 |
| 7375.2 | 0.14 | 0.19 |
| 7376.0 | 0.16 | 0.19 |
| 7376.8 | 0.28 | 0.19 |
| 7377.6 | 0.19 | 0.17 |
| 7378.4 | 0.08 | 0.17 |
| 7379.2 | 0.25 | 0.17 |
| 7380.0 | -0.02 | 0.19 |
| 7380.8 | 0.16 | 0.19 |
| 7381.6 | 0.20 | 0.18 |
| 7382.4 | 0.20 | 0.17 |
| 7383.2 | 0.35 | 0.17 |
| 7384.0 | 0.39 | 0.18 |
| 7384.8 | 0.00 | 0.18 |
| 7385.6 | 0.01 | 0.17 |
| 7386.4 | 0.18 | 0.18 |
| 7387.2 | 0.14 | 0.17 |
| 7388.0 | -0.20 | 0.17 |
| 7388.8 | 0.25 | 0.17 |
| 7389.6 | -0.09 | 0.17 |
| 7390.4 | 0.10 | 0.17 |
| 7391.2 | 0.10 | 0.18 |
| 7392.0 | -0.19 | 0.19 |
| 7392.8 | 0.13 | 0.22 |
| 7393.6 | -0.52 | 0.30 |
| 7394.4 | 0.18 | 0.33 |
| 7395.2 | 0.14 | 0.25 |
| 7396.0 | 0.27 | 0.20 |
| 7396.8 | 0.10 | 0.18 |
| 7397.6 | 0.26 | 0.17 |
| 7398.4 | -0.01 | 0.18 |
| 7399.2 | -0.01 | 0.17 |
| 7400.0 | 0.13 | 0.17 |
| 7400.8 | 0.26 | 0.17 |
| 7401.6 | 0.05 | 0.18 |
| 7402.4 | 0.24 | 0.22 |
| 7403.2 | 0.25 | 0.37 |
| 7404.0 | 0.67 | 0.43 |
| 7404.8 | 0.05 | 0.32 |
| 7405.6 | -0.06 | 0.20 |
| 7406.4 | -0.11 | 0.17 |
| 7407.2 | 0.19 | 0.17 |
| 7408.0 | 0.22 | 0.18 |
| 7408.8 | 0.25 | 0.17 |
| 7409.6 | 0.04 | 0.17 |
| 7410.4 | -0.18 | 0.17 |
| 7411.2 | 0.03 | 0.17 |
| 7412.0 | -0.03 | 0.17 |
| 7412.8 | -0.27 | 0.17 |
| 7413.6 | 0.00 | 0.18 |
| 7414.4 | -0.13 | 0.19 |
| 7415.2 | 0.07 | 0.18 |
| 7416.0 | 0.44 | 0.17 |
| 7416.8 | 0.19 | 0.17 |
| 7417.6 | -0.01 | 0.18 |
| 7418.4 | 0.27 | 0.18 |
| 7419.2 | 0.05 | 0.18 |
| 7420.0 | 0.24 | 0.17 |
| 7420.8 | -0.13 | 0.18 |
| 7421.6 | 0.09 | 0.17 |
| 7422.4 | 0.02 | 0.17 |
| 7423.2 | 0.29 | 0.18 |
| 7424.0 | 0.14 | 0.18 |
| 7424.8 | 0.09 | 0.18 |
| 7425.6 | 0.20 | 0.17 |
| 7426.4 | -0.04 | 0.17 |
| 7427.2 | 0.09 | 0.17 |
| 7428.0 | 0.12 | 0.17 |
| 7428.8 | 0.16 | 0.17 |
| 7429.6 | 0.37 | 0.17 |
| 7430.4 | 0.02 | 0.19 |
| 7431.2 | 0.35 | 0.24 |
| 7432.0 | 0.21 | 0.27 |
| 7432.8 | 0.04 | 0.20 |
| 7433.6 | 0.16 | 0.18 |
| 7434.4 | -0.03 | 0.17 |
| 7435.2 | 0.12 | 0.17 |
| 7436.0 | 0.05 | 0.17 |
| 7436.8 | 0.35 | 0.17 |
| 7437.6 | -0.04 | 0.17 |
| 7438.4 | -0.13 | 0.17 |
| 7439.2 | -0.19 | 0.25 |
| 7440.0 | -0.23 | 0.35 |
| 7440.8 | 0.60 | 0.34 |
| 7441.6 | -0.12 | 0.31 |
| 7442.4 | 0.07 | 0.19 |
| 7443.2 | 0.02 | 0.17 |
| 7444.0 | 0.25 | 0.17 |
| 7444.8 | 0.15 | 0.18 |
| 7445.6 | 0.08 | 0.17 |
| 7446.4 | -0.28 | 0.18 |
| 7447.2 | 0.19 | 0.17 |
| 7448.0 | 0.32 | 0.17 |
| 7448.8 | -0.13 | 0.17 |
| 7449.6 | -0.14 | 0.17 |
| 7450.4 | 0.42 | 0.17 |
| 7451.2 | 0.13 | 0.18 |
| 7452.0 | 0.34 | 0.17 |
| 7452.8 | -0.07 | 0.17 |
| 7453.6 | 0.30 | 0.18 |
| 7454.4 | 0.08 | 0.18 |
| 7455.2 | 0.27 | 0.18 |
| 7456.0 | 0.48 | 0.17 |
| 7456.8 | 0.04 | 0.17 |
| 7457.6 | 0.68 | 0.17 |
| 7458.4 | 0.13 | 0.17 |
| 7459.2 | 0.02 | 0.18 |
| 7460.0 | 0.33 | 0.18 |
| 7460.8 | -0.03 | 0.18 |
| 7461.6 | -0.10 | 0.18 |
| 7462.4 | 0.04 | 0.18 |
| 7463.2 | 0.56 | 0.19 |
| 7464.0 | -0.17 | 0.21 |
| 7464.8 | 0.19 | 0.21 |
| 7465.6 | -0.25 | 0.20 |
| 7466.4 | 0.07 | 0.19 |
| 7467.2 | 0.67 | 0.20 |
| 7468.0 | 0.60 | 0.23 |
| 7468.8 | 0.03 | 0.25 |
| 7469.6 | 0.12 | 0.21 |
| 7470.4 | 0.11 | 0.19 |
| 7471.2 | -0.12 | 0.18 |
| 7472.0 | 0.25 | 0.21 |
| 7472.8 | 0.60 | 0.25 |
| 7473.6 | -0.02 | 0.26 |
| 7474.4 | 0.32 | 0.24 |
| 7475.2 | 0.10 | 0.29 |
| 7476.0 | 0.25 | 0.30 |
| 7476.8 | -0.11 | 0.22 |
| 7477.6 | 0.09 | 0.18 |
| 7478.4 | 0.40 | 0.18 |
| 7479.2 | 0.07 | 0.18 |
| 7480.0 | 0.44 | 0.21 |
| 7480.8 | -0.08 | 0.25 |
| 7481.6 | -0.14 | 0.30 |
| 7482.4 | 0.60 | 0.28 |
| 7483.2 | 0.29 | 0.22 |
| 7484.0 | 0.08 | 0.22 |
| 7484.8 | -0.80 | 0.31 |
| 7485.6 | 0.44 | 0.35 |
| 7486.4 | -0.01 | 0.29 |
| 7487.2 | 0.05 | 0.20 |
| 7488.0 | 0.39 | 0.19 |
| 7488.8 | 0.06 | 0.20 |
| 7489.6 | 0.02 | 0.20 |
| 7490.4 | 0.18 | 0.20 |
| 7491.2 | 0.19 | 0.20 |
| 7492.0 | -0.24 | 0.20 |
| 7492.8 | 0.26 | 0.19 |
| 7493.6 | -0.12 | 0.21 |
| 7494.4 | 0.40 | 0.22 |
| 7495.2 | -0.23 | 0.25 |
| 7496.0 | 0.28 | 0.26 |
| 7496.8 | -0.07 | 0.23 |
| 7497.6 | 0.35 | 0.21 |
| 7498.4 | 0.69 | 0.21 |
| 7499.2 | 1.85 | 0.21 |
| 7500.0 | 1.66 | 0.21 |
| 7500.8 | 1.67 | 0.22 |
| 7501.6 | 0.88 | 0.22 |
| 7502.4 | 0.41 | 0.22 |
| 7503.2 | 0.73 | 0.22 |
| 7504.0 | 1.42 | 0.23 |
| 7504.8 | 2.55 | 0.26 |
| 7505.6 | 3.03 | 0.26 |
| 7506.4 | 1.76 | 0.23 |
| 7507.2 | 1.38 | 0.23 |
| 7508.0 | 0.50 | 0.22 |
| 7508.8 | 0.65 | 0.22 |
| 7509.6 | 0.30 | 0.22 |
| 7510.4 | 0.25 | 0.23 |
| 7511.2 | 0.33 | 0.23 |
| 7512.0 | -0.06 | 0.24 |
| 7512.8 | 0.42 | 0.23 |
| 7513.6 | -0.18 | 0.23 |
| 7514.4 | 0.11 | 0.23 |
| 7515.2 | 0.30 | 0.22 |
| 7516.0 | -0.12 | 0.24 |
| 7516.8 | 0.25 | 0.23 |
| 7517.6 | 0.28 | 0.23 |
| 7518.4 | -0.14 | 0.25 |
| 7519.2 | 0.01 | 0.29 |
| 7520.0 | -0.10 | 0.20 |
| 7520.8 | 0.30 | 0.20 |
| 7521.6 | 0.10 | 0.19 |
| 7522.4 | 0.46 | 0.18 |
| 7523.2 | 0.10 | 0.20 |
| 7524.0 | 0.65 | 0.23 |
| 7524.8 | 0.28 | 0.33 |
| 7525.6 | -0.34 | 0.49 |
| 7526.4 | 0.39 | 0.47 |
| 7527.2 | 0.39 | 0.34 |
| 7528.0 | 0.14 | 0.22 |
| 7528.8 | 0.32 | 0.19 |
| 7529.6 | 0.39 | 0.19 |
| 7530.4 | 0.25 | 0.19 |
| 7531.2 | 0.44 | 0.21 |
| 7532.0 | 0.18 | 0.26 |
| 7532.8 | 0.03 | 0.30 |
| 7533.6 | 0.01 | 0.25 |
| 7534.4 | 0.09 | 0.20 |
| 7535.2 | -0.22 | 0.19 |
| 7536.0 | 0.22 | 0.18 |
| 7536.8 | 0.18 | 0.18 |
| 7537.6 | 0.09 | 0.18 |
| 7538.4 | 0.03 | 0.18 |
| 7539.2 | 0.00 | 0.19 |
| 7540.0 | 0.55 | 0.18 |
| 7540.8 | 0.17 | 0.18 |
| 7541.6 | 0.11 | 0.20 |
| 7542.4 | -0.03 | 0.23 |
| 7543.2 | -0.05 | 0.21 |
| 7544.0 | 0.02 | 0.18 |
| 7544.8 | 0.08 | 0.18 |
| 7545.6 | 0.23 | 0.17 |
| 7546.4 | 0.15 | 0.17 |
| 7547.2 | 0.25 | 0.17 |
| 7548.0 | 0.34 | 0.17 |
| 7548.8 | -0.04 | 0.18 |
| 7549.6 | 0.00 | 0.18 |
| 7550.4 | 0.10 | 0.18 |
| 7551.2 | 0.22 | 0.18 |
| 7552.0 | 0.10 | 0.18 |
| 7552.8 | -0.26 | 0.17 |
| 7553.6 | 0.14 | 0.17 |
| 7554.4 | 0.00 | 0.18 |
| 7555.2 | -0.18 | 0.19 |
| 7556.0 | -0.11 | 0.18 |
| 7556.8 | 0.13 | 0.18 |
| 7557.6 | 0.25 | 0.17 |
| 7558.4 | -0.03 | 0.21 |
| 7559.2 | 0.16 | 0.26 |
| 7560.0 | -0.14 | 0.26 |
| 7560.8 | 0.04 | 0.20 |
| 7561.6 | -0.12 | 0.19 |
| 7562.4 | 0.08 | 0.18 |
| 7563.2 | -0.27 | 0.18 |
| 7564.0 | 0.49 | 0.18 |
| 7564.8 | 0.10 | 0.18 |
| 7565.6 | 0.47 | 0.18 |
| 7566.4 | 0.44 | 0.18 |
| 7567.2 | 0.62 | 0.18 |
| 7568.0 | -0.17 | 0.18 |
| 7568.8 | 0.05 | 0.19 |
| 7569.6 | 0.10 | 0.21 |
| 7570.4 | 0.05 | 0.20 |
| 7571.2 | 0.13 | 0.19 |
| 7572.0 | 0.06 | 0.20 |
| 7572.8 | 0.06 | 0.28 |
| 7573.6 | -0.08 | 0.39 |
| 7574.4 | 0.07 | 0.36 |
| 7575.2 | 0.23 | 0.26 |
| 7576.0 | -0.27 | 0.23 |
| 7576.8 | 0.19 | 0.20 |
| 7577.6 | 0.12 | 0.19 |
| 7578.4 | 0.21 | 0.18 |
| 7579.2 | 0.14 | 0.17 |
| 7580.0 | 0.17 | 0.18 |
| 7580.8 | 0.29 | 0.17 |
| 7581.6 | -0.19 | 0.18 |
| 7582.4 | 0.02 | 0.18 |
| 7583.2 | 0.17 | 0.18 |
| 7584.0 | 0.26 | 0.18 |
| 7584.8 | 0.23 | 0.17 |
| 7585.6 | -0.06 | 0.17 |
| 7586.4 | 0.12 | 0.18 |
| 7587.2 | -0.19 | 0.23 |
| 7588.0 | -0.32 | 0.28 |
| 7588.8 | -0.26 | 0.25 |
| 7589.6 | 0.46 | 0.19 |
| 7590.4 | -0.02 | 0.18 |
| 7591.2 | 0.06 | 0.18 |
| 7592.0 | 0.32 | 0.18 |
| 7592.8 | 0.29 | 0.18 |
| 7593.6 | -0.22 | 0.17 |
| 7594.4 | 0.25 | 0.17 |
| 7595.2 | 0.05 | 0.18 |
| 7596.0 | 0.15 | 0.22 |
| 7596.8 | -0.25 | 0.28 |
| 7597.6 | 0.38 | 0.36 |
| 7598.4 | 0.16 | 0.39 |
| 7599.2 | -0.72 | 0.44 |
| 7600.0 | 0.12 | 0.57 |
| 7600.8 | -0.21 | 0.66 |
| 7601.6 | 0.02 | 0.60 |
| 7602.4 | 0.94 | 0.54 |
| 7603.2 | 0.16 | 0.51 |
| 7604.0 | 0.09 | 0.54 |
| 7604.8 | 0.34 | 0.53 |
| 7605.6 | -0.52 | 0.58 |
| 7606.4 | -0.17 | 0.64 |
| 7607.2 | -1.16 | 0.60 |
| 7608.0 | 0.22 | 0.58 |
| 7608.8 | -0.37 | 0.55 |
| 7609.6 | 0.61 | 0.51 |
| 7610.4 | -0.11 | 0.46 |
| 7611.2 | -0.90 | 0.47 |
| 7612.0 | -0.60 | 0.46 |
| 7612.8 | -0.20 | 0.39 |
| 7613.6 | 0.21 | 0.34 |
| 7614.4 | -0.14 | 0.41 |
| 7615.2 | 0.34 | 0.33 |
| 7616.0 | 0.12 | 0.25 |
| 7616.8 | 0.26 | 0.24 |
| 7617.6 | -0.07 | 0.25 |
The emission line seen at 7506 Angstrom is [O II]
